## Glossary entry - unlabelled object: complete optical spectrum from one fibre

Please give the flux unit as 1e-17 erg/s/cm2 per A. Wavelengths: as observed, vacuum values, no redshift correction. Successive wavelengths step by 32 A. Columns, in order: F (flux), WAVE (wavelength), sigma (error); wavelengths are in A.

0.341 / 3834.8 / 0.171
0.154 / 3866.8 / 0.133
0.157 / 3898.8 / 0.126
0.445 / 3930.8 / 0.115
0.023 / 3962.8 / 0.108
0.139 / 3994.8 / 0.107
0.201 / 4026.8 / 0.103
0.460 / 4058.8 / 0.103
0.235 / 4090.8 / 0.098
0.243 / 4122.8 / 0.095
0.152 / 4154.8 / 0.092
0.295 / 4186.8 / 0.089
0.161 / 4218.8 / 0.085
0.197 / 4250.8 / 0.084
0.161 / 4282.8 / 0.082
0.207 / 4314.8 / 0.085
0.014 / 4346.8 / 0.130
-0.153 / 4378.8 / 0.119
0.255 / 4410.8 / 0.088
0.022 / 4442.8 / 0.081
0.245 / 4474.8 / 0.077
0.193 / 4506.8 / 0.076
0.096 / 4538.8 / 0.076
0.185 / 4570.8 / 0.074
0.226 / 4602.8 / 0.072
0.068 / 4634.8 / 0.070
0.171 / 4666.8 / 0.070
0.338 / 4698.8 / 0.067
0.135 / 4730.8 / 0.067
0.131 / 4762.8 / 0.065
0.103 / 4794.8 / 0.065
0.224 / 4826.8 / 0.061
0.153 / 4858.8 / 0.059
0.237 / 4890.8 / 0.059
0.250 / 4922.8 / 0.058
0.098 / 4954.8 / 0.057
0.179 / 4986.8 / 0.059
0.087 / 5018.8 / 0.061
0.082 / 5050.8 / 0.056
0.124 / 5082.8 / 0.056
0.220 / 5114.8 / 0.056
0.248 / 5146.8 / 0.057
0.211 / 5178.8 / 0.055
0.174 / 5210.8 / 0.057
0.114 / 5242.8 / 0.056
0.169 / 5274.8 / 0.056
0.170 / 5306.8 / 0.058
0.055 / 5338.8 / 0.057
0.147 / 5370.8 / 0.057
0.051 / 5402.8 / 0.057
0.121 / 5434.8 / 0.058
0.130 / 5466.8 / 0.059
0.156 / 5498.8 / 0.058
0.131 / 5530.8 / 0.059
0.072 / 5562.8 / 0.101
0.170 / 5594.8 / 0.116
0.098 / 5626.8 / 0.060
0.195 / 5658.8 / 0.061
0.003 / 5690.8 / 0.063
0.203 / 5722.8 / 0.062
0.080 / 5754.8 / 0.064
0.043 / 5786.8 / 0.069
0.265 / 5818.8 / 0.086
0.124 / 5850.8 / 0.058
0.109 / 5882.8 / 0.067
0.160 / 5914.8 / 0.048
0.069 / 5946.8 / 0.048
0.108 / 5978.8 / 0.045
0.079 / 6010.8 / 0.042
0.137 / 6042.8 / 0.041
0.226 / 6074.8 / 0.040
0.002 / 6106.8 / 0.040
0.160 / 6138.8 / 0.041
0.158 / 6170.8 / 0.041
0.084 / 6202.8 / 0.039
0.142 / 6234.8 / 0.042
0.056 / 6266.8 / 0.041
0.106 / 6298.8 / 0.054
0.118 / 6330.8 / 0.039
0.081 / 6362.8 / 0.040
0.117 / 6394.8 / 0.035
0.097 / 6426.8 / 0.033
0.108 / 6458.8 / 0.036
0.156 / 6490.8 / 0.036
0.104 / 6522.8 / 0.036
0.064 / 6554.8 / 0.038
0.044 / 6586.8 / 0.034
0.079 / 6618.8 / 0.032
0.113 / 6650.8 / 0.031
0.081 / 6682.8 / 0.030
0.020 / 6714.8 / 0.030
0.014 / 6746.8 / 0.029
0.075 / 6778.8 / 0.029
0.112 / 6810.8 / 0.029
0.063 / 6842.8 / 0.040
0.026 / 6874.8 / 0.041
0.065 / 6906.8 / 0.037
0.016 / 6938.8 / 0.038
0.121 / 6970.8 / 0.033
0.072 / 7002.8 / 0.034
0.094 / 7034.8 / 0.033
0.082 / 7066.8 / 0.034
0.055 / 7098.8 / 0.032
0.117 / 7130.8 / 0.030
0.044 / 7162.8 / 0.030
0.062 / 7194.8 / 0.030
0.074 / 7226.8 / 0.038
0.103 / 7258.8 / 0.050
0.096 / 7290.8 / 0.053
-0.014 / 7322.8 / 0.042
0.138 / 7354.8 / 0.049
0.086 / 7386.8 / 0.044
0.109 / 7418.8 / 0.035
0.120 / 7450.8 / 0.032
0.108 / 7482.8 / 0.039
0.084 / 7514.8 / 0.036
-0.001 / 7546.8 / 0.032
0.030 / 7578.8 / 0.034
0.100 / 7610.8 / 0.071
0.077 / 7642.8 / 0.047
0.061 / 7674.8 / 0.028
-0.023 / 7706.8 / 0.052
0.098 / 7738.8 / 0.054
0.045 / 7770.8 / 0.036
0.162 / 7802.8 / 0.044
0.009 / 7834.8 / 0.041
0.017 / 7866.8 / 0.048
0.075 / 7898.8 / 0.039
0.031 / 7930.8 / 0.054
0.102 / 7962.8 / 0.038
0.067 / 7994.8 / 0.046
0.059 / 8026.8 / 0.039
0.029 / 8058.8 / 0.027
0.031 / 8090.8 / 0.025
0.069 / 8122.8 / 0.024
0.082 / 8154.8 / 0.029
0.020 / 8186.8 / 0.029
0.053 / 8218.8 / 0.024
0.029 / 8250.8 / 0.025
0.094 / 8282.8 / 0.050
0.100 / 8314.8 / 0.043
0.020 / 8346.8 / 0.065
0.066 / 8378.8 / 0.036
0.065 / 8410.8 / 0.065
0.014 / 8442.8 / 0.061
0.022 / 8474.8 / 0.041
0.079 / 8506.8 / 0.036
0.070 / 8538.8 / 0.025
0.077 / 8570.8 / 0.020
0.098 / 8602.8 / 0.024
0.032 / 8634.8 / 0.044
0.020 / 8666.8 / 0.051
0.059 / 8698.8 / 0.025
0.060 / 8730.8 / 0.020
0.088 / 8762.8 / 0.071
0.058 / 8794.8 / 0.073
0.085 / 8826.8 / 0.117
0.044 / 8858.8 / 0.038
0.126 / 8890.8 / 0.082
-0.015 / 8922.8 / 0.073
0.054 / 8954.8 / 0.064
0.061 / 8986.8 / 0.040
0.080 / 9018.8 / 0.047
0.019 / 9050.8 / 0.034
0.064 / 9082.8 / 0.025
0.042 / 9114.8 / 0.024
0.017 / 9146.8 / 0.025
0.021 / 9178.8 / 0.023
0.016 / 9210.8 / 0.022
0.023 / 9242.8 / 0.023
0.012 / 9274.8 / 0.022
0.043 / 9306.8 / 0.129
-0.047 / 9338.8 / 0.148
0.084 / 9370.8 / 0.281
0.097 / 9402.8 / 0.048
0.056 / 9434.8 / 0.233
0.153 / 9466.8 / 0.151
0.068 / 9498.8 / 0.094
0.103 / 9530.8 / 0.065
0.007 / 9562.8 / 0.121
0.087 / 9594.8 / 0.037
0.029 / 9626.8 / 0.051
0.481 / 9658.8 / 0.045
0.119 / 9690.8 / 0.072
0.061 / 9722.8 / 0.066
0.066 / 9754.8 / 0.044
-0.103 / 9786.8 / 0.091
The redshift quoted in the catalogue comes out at 1.59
